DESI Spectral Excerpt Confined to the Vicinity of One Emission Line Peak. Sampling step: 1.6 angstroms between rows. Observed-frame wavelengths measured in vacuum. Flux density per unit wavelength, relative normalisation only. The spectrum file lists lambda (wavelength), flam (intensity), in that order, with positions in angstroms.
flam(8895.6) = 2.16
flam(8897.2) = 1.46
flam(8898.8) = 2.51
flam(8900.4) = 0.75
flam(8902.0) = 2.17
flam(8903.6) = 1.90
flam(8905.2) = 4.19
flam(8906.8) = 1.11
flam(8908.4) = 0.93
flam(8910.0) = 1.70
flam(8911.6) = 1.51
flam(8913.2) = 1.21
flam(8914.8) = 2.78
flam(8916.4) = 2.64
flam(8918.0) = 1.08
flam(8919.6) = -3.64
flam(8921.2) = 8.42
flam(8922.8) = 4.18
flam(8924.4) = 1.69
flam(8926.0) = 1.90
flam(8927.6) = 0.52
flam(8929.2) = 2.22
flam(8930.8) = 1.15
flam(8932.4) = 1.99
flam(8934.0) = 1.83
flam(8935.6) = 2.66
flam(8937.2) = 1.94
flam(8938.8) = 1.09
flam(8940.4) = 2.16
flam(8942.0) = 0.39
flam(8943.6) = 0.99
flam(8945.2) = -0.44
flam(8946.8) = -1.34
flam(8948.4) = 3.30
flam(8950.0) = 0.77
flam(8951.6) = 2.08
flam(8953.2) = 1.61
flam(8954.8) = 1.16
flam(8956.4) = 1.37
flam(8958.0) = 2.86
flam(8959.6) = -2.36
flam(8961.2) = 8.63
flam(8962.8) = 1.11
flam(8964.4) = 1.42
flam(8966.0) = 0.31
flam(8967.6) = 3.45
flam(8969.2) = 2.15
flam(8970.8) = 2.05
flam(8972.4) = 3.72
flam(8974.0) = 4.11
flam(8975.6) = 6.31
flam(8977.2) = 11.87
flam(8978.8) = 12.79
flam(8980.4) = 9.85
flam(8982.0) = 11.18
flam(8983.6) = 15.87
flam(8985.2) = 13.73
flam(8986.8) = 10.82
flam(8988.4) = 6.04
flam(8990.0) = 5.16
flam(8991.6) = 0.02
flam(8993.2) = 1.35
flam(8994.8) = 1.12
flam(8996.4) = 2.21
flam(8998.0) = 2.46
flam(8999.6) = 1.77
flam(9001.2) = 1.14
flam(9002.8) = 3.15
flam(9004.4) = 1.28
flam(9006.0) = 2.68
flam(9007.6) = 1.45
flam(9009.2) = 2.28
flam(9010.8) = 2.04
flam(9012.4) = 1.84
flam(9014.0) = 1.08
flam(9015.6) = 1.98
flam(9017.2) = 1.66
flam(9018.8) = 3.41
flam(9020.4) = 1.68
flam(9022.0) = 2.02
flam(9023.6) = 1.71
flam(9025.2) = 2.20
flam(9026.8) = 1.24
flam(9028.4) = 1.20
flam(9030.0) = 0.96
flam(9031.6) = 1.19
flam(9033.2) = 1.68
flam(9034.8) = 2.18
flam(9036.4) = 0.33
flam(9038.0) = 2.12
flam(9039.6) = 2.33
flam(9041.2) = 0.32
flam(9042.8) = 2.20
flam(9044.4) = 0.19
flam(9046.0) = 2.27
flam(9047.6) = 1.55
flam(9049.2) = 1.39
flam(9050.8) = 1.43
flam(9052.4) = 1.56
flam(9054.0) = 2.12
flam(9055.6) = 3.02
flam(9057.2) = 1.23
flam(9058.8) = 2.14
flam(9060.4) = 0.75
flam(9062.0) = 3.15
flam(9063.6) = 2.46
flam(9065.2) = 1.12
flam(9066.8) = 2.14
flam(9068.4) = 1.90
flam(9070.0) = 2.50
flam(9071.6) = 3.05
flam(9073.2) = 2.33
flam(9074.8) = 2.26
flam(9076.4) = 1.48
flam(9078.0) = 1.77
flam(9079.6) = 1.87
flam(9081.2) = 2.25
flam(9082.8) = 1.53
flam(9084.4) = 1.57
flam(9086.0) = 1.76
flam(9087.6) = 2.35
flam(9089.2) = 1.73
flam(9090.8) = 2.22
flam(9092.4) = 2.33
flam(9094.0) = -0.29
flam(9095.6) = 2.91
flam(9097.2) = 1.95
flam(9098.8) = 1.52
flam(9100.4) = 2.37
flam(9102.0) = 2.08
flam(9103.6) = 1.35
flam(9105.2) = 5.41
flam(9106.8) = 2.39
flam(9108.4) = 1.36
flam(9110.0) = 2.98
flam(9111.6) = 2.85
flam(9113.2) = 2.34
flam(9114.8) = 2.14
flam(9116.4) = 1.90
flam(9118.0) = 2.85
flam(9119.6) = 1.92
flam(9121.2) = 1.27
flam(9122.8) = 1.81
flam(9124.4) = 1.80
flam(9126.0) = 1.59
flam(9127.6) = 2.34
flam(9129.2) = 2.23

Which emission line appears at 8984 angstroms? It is [O II] 3727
